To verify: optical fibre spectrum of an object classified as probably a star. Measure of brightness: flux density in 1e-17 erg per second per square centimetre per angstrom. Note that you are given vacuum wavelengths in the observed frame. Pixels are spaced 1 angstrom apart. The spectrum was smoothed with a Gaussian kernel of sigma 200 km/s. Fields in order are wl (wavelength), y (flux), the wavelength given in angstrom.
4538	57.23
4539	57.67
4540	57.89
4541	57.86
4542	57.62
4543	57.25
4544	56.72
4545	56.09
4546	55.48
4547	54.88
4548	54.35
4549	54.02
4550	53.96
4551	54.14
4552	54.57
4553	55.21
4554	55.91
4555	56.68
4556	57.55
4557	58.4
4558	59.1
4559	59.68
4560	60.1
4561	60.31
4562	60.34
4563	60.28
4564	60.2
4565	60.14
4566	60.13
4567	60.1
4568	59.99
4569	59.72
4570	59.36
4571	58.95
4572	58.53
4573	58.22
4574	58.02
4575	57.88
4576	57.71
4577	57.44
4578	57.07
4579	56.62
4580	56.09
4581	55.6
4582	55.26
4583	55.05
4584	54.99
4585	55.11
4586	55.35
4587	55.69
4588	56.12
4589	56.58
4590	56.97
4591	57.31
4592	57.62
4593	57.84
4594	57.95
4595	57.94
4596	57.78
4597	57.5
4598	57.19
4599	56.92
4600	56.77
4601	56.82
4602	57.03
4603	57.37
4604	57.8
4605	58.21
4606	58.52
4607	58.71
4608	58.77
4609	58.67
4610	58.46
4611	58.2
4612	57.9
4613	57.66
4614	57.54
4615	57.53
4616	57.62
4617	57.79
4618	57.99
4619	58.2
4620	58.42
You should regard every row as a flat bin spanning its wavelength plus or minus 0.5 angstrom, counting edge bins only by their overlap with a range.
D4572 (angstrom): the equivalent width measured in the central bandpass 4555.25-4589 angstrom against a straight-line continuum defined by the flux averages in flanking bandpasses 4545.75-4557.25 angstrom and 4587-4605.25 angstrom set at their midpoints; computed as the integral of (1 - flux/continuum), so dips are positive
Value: -1.07 angstrom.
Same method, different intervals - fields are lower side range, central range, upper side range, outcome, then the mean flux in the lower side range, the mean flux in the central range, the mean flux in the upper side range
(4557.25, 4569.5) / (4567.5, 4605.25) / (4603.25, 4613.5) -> 1.21 angstrom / 60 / 57.2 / 58.3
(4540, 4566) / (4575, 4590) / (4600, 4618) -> 0.38 angstrom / 57.3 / 56.1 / 57.9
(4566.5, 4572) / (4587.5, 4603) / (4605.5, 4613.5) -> 0.41 angstrom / 59.5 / 57.2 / 58.4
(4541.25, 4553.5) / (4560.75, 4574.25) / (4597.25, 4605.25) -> -0.85 angstrom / 55.4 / 59.6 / 57.2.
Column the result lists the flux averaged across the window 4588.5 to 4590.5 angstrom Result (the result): 56.8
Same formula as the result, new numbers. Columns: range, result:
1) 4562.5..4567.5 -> 60.2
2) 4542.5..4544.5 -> 57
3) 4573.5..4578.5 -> 57.6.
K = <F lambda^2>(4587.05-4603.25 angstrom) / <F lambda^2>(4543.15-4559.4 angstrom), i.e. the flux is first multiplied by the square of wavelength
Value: 1.04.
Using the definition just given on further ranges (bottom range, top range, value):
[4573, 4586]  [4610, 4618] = 1.04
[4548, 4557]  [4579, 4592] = 1.02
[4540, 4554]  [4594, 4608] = 1.06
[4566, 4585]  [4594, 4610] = 1.01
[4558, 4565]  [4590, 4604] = 0.97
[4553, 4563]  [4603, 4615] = 1.02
